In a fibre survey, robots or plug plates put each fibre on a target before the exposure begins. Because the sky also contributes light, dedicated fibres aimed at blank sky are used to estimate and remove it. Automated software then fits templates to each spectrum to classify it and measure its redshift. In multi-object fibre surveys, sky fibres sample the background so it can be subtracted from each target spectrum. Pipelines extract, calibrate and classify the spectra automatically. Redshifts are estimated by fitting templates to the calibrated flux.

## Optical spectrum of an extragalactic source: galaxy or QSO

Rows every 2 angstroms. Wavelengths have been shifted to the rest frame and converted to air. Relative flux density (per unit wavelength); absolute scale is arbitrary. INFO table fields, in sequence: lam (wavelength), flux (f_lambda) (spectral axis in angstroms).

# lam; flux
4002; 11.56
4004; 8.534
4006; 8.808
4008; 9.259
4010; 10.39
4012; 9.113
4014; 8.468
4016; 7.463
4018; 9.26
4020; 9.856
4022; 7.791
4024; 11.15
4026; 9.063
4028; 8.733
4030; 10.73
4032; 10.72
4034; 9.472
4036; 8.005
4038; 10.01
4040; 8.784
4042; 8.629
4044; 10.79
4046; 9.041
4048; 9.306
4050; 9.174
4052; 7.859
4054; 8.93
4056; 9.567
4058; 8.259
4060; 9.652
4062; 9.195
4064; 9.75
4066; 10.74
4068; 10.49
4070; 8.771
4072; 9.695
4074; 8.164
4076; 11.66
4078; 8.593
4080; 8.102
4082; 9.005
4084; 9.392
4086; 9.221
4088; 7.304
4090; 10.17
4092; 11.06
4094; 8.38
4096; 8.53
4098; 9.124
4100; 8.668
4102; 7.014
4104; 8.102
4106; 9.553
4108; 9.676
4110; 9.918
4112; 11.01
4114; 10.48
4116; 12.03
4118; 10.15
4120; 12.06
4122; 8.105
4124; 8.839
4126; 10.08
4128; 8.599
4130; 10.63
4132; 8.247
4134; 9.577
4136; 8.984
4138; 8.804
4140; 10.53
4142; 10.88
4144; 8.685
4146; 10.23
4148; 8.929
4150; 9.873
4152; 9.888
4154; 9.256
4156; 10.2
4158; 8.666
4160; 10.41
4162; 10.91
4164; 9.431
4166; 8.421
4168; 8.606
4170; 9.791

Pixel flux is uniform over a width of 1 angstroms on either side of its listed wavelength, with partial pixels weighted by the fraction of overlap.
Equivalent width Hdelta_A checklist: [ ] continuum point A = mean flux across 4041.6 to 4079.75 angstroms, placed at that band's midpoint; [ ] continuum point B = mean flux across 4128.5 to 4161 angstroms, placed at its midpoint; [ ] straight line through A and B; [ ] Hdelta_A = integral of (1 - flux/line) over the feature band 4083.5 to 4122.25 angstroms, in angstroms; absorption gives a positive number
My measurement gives -0.17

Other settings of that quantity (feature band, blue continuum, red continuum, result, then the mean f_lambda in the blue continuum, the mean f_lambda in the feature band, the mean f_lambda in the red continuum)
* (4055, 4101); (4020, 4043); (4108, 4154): 1.5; 9.39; 9.28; 9.83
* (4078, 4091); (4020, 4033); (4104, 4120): 1.7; 9.71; 8.84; 10.4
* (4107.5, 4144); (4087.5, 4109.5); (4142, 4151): -2.3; 8.93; 9.89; 9.59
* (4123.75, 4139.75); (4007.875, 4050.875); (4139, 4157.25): 0.7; 9.33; 9.3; 9.81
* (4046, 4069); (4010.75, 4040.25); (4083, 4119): 0.0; 9.26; 9.34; 9.43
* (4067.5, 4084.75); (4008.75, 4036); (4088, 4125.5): 0.3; 9.35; 9.28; 9.55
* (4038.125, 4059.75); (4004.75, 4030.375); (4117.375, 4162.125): 0.5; 9.19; 9.09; 9.65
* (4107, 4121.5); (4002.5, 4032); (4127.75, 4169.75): -1.8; 9.28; 10.7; 9.53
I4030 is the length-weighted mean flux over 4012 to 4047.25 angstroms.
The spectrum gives 9.29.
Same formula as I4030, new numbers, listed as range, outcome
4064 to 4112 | 9.24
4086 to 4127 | 9.51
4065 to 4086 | 9.45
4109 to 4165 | 9.84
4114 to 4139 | 9.71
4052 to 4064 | 9.07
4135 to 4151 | 9.61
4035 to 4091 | 9.22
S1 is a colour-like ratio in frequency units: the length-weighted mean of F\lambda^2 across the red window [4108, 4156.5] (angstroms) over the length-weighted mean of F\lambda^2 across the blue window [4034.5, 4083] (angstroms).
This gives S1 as 1.10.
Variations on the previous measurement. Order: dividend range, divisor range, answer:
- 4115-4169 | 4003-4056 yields 1.11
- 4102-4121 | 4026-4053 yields 1.13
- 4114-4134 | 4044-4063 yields 1.12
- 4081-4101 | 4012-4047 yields 1.01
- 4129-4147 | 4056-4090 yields 1.07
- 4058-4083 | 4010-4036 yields 1.04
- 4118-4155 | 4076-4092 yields 1.08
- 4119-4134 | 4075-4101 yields 1.06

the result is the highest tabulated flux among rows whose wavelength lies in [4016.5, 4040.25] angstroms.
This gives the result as 11.15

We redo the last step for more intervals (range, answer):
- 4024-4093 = 11.66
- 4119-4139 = 12.06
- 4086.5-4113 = 11.06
